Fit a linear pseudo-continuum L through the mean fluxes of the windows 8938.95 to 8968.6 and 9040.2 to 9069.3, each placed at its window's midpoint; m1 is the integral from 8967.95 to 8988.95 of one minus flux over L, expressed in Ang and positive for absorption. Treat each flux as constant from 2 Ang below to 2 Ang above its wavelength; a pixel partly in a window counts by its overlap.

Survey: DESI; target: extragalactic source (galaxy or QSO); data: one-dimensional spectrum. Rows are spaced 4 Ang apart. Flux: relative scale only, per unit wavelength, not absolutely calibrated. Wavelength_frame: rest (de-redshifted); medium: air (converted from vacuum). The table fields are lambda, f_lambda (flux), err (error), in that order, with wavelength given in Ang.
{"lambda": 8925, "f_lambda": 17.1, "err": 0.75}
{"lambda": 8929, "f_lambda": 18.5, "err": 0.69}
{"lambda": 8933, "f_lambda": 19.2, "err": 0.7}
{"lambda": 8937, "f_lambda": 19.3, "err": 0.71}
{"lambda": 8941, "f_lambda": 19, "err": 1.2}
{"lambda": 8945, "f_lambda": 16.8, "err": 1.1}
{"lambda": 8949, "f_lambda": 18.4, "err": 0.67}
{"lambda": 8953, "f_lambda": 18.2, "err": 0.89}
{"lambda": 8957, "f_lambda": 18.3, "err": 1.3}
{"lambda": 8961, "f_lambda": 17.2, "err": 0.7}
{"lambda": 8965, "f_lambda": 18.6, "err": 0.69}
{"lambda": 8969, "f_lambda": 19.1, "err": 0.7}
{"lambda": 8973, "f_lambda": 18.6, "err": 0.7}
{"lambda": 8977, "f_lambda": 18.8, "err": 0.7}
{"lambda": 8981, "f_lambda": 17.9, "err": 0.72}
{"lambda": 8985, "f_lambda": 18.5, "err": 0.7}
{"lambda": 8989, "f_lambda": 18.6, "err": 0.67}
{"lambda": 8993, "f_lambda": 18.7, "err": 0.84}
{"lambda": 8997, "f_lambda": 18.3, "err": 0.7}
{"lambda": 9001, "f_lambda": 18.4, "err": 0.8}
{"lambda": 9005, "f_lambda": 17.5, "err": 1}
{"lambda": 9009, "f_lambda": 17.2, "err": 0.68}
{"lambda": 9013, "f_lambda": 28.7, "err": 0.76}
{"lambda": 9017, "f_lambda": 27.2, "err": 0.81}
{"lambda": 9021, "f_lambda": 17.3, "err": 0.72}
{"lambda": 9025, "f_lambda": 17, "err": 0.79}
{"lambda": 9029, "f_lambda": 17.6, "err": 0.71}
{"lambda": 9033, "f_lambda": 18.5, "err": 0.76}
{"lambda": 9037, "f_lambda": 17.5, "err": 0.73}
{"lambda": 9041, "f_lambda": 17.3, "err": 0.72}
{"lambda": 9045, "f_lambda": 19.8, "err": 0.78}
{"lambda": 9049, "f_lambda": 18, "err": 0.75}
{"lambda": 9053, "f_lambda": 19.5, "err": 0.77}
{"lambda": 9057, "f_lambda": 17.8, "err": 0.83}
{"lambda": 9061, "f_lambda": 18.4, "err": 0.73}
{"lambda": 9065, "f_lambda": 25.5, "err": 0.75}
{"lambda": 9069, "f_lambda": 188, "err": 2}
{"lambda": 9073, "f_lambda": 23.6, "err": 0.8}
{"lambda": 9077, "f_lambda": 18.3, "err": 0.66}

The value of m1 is 3.0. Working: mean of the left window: 18.1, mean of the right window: 32.9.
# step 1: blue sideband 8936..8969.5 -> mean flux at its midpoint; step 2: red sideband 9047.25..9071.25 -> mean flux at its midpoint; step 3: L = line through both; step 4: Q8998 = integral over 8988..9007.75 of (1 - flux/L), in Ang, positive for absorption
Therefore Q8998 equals 8.0 Ang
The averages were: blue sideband 18.3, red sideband 47.9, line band 18.2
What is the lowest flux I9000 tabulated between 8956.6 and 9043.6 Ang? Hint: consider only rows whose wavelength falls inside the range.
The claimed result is 17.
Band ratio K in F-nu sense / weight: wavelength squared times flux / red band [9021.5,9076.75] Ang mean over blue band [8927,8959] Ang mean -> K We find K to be 1.74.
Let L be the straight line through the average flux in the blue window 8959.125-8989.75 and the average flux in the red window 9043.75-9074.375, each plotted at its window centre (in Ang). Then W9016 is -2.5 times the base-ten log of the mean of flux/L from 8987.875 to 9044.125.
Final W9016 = 0.46 mag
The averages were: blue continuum 18.4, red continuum 42.2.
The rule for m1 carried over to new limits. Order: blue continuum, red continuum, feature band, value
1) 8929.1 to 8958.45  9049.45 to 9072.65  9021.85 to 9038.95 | 9.8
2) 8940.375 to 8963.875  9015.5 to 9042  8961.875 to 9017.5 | -3.3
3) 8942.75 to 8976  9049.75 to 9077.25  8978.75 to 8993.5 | 3.9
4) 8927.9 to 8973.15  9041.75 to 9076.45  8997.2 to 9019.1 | 6.1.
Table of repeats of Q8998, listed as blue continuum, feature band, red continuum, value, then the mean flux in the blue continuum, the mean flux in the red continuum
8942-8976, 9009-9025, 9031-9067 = -3.2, 18.2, 19.1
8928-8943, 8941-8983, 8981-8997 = 1.2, 19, 18.5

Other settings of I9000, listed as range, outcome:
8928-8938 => 18.5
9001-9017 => 17.2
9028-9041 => 17.3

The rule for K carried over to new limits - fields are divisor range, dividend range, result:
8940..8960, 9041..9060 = 1.05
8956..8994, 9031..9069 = 1.55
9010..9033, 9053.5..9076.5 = 2.39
